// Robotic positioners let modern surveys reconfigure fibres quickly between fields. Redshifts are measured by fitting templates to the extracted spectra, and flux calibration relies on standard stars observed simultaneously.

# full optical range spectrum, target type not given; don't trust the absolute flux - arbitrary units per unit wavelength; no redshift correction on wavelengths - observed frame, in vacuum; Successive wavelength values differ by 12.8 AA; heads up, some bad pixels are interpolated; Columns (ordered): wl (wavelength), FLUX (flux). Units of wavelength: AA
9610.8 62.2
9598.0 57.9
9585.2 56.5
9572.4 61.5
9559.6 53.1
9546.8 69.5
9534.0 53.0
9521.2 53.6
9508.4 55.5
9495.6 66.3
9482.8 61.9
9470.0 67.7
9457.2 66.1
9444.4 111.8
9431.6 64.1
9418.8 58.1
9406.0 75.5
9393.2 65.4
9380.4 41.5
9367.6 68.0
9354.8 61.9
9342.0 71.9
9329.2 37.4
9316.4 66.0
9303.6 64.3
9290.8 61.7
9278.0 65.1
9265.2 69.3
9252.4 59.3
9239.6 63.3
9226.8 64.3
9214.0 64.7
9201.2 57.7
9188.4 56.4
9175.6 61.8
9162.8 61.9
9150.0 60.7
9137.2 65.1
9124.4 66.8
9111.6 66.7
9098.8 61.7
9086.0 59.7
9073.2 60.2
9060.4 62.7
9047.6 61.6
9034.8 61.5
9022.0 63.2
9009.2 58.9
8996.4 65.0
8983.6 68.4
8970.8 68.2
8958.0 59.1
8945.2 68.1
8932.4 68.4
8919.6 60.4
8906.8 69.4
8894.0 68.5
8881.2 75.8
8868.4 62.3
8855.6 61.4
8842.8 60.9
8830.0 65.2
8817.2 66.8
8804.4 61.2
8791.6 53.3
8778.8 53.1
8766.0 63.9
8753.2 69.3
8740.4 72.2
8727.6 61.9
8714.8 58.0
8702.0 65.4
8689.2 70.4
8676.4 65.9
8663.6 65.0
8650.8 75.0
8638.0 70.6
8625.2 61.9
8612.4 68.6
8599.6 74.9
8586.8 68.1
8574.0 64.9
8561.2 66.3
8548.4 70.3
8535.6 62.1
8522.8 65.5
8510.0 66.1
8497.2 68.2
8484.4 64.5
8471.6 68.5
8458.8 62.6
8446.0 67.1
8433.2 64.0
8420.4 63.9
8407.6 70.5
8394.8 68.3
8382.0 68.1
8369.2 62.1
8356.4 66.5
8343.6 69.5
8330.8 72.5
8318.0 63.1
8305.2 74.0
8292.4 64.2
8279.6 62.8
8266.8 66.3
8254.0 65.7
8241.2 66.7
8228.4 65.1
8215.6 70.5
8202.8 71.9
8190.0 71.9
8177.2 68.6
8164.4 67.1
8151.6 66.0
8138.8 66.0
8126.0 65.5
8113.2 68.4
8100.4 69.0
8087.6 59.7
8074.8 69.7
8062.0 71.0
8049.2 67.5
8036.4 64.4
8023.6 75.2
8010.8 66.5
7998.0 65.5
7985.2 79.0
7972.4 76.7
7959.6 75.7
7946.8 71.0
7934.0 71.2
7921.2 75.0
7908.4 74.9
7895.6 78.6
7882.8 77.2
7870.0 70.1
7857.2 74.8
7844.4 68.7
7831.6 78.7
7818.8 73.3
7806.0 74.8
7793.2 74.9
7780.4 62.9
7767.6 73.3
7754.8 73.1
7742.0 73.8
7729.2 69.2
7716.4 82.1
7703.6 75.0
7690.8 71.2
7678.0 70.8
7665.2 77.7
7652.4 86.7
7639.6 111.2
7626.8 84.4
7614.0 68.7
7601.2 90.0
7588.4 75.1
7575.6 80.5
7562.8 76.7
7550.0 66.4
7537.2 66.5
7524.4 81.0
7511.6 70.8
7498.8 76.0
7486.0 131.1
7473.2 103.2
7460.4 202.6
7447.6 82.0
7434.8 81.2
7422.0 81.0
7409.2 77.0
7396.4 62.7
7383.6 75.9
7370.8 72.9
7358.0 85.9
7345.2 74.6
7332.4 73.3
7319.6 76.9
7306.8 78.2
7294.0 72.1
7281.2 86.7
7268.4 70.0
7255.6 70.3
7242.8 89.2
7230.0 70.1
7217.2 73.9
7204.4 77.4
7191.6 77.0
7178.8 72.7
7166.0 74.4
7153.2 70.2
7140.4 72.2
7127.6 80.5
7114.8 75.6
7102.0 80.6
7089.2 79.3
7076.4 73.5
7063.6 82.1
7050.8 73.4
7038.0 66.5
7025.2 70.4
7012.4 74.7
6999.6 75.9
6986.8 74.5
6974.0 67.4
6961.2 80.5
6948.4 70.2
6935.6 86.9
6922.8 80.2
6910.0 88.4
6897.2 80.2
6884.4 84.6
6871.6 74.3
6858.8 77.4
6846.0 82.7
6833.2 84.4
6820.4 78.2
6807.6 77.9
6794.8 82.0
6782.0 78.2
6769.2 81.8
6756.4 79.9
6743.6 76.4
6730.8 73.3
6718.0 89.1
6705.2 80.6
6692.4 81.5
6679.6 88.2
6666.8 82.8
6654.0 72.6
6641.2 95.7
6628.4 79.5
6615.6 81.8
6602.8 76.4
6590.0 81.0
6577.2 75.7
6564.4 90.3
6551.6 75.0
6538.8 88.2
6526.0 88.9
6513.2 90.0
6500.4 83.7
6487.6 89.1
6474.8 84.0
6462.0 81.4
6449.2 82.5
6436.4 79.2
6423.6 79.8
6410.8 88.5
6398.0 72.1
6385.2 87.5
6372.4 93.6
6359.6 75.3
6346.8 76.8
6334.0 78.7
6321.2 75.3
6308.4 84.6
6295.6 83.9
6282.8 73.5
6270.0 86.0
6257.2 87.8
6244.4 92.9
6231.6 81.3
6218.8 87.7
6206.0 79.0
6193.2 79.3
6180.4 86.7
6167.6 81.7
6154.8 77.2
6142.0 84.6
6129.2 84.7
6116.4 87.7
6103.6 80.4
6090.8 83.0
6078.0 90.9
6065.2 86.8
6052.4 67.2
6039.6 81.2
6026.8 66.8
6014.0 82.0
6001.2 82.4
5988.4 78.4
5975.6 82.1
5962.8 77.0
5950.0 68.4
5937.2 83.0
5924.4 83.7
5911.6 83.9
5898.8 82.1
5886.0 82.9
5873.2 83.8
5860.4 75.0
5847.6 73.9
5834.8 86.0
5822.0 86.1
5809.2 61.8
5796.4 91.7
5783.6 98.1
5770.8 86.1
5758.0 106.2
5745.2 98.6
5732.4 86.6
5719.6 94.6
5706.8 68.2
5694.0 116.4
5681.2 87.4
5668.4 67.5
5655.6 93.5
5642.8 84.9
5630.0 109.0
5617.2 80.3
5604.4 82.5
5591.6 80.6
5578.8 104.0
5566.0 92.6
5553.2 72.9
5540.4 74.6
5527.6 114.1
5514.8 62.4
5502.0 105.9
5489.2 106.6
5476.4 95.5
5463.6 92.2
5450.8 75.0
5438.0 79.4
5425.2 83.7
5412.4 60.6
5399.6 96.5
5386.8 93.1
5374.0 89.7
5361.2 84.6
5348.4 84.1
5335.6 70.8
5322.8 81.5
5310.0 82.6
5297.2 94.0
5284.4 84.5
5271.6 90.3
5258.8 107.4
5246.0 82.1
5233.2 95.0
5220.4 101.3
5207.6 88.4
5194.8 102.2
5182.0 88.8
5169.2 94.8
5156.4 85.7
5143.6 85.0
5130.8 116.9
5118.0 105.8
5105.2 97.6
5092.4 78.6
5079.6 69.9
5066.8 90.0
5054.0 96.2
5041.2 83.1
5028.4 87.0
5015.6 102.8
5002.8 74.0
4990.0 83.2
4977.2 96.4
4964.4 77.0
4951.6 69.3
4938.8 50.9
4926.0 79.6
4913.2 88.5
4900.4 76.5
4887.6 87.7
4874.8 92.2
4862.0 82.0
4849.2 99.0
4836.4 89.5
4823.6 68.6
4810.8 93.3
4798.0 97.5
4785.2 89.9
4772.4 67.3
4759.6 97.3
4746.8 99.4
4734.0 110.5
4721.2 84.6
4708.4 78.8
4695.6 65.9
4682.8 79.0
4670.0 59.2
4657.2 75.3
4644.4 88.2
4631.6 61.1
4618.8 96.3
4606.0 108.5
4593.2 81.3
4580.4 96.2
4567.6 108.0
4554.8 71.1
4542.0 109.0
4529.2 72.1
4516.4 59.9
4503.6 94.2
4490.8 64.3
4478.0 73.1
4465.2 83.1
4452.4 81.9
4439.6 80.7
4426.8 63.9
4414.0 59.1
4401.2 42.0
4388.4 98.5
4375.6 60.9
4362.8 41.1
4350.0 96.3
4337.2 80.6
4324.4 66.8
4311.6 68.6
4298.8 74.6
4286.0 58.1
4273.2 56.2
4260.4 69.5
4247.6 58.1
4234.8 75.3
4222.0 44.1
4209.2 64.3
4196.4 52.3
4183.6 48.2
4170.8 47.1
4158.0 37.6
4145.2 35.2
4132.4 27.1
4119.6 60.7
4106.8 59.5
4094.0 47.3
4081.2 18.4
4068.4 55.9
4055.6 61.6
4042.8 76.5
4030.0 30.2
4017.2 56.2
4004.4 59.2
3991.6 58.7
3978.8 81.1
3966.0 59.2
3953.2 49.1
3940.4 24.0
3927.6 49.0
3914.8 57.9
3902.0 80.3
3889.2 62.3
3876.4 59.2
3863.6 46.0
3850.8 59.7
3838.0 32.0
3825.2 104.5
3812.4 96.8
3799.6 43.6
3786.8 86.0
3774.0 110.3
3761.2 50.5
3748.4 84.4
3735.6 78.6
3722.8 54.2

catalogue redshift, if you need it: 0.14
